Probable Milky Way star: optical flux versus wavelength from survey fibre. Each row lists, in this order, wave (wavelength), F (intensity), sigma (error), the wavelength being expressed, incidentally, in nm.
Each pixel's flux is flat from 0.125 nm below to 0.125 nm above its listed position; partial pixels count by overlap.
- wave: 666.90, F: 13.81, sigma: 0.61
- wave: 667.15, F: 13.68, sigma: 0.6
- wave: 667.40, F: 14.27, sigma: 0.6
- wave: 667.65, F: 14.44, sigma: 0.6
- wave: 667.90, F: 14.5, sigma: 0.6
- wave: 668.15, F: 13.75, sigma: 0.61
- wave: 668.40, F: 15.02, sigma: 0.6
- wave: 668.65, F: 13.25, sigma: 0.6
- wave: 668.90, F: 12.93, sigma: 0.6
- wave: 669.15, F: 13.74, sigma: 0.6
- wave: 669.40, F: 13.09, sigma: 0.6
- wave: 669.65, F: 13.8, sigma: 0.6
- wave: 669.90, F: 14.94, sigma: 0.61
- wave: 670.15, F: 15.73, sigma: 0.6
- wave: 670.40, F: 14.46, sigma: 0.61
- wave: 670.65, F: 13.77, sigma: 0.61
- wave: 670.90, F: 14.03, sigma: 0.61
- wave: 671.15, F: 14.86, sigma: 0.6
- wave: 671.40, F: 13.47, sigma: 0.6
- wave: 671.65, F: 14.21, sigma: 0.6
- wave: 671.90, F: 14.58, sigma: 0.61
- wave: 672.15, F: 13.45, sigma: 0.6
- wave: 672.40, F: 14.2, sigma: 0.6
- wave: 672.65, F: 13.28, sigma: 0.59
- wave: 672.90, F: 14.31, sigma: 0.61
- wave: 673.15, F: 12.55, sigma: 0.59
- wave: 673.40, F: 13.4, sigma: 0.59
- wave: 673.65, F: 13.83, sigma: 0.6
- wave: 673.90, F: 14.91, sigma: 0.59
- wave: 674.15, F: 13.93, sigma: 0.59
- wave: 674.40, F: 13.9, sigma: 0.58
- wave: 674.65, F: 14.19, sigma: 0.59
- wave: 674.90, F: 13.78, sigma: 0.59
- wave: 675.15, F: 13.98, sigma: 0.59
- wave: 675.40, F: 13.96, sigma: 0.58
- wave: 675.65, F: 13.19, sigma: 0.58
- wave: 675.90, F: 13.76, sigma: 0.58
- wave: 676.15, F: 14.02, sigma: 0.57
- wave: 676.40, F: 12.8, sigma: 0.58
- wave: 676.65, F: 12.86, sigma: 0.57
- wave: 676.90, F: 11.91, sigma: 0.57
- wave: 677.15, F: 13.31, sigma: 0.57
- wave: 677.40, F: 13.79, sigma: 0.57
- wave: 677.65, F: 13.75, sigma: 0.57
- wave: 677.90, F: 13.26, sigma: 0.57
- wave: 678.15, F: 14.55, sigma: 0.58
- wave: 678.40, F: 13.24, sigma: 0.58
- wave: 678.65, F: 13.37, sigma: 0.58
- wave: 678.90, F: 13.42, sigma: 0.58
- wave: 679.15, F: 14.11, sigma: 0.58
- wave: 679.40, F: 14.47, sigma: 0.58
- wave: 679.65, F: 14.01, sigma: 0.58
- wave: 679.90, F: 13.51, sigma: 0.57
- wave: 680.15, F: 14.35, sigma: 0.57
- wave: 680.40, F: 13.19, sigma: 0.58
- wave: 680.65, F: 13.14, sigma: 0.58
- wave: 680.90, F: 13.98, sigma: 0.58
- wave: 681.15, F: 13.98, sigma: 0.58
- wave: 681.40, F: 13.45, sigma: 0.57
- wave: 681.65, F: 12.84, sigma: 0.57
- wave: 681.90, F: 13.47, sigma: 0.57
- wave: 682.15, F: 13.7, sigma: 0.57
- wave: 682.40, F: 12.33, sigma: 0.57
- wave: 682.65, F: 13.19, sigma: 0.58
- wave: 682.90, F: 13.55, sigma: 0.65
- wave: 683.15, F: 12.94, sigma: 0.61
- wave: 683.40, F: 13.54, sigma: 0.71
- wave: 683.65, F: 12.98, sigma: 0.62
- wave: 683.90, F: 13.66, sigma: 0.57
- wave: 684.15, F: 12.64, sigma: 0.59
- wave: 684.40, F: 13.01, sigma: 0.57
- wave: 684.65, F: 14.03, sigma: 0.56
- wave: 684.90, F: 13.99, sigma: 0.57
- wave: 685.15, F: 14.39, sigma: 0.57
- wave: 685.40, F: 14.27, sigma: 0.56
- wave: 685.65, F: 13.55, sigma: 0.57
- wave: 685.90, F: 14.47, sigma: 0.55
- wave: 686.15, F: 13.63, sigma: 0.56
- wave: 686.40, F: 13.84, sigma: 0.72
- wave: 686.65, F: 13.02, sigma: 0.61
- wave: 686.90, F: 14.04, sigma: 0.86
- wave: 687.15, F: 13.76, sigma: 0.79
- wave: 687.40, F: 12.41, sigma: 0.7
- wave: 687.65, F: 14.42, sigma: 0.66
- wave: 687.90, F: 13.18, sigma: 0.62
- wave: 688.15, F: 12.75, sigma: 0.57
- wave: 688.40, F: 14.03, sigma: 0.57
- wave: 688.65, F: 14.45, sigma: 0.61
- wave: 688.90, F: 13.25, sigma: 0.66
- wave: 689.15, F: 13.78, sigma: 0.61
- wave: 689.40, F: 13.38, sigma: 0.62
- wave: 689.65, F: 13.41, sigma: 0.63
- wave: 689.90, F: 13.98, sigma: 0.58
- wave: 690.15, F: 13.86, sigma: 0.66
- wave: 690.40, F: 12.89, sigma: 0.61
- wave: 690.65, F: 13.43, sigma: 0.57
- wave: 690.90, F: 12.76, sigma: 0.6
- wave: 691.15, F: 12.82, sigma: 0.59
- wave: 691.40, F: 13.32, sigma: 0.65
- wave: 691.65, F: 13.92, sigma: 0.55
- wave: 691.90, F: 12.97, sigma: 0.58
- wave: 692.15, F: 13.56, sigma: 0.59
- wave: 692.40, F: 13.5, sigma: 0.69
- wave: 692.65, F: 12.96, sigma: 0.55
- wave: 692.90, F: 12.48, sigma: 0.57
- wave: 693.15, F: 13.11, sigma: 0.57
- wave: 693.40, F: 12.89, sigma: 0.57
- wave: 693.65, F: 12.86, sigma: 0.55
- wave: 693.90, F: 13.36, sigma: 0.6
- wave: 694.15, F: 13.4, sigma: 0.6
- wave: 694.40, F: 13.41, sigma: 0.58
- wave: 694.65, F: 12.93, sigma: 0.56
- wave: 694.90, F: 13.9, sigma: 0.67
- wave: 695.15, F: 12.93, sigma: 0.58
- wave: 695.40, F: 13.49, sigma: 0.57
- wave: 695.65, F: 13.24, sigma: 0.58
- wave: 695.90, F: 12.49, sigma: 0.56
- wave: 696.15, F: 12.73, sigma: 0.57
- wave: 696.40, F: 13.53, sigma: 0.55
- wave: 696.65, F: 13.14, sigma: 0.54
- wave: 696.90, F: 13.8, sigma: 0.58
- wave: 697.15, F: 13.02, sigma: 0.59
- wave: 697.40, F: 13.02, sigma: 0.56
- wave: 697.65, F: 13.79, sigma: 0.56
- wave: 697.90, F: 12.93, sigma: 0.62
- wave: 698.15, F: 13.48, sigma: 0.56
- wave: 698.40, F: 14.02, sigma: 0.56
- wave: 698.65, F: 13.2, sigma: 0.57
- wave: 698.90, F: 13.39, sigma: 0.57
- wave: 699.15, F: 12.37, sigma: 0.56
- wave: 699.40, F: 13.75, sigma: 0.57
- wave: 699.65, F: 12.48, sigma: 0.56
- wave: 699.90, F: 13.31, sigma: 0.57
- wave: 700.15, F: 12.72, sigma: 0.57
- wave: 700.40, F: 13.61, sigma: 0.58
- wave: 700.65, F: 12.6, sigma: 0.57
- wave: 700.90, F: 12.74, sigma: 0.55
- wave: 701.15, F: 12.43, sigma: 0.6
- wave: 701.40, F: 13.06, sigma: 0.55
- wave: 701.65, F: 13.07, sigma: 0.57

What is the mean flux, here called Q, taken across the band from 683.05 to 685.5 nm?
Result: 13.5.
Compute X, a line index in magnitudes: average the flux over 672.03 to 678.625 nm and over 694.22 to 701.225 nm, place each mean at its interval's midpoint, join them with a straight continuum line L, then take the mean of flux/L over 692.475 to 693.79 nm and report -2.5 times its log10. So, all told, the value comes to 0.03 mag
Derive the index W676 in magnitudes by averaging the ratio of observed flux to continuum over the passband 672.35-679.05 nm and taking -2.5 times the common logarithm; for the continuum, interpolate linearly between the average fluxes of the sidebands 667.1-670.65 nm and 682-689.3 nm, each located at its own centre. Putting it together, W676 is 0.02 mag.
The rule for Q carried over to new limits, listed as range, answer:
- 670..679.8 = 13.8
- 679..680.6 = 13.9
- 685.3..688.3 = 13.6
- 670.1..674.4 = 14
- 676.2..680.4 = 13.5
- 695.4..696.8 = 13.1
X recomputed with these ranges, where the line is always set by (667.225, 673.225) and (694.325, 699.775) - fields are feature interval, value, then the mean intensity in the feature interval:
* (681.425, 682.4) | 0.04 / 13.2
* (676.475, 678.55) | 0.04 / 13.3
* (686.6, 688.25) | 0.01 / 13.4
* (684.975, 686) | -0.05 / 14.2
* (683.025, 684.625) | 0.04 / 13.2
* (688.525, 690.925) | -0.01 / 13.6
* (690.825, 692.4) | 0.01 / 13.3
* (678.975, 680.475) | -0.02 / 13.9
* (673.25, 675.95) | 0.00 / 13.9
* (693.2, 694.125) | 0.02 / 13.1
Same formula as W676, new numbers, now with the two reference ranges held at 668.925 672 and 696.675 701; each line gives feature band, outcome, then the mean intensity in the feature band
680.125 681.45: 0.01 mag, 13.6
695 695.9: 0.01 mag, 13.1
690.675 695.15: 0.02 mag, 13.2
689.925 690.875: 0.01 mag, 13.4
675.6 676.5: 0.04 mag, 13.5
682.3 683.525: 0.05 mag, 13.1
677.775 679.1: 0.02 mag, 13.6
